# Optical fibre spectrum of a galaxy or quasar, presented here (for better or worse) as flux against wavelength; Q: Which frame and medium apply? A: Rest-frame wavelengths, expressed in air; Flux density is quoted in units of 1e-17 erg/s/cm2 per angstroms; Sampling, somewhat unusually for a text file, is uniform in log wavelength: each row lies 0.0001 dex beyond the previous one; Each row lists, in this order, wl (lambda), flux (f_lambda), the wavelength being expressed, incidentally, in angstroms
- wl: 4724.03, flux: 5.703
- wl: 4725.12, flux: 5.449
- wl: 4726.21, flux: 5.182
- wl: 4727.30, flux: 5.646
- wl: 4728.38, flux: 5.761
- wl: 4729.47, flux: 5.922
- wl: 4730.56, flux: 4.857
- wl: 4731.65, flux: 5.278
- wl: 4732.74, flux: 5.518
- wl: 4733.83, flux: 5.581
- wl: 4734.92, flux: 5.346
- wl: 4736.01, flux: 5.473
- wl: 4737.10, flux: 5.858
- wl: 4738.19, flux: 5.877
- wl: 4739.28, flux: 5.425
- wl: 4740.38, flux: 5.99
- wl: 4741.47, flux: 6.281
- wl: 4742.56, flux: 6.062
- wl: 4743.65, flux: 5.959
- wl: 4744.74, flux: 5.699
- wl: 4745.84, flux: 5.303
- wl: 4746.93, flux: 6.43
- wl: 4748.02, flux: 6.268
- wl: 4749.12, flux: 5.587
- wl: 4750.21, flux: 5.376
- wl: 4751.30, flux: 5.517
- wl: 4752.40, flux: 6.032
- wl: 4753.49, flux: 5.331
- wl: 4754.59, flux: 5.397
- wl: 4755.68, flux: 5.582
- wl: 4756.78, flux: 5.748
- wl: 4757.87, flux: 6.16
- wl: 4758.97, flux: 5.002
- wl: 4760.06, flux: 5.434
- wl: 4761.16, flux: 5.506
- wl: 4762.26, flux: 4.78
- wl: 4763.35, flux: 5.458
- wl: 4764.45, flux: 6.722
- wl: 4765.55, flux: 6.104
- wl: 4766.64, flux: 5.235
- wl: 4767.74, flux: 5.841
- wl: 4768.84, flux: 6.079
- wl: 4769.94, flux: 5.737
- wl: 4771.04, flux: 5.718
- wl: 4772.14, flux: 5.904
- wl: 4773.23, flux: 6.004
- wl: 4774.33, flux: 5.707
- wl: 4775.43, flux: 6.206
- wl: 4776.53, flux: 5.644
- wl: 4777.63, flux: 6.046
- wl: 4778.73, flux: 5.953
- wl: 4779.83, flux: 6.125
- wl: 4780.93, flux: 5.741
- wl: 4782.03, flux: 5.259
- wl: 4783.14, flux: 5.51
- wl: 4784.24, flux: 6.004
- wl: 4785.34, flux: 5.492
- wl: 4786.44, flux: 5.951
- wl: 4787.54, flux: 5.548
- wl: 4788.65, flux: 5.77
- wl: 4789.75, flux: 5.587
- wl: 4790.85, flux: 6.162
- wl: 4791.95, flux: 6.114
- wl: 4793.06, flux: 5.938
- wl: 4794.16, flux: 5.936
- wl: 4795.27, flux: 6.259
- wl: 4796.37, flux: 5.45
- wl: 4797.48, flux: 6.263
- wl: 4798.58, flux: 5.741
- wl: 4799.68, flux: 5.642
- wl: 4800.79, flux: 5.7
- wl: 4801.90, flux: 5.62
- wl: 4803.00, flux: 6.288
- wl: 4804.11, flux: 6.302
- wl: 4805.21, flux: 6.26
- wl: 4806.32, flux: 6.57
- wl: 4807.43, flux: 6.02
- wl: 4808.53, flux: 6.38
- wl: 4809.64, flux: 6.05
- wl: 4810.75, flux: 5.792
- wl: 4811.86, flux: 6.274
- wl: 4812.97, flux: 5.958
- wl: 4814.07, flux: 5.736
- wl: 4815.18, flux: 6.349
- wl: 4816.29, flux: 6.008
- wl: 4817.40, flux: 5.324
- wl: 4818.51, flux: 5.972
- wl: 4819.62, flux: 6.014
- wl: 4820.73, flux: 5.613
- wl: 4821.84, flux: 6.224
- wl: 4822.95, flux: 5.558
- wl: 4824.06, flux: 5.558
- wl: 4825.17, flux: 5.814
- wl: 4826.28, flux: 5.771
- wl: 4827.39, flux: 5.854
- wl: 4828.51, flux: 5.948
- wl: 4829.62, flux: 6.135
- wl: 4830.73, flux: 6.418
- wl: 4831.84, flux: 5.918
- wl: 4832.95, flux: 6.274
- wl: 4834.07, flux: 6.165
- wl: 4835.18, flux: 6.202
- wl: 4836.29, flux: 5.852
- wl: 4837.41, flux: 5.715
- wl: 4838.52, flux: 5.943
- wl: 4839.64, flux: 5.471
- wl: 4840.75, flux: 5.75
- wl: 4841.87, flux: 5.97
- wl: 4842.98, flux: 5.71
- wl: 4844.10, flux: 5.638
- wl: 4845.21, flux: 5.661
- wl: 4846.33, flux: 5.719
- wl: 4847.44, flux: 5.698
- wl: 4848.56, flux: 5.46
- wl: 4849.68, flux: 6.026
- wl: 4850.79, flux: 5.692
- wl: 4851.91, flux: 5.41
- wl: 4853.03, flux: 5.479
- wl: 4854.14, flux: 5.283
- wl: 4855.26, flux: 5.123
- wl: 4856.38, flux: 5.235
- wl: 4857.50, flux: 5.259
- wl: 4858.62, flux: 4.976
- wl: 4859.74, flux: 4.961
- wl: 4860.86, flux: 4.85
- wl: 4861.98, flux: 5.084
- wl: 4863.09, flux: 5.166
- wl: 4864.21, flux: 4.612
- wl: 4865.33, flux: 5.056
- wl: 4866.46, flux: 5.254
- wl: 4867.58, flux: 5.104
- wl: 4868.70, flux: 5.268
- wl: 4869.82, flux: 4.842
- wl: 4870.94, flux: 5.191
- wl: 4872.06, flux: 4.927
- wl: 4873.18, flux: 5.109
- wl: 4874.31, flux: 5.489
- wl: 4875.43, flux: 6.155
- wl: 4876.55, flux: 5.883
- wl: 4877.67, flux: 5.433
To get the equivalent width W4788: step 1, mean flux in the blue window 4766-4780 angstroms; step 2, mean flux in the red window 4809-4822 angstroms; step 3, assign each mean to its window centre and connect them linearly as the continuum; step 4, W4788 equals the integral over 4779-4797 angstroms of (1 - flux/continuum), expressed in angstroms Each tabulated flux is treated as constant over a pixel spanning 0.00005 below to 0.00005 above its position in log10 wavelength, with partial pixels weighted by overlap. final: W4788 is 0.2 angstroms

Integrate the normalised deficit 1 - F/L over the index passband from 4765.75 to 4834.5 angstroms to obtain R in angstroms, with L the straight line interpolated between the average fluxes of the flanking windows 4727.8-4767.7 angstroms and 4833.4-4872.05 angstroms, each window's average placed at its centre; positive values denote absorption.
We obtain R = -4.5 angstroms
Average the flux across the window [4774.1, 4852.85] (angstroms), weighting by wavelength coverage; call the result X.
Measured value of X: 5.88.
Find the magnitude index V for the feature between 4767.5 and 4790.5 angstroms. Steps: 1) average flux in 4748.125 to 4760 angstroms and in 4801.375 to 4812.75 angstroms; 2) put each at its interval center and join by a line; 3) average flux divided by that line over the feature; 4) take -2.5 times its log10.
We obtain 0.009 mag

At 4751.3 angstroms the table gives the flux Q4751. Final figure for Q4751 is 5.517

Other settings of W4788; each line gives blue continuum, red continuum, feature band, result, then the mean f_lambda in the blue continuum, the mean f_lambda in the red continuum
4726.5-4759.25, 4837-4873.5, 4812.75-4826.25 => -0.9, 5.68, 5.35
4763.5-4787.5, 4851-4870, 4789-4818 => -2.0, 5.84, 5.13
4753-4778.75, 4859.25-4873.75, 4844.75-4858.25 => -0.9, 5.72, 5.03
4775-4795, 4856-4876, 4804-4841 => -3.1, 5.83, 5.14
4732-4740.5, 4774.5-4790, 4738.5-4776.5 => -0.5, 5.6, 5.77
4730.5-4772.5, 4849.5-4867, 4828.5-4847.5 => -2.2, 5.69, 5.2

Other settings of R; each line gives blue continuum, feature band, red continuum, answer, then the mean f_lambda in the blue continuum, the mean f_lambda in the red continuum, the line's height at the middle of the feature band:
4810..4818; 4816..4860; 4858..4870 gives -1.9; 5.92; 5.02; 5.49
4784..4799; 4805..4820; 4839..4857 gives -0.7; 5.87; 5.58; 5.76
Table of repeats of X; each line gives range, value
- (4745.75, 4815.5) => 5.84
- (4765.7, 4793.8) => 5.82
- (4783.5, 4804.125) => 5.87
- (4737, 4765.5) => 5.73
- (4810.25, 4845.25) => 5.9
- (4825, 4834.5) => 6.04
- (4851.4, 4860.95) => 5.19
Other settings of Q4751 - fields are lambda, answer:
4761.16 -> 5.506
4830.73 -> 6.418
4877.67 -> 5.433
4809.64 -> 6.05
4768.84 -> 6.079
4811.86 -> 6.274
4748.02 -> 6.268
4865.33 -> 5.056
